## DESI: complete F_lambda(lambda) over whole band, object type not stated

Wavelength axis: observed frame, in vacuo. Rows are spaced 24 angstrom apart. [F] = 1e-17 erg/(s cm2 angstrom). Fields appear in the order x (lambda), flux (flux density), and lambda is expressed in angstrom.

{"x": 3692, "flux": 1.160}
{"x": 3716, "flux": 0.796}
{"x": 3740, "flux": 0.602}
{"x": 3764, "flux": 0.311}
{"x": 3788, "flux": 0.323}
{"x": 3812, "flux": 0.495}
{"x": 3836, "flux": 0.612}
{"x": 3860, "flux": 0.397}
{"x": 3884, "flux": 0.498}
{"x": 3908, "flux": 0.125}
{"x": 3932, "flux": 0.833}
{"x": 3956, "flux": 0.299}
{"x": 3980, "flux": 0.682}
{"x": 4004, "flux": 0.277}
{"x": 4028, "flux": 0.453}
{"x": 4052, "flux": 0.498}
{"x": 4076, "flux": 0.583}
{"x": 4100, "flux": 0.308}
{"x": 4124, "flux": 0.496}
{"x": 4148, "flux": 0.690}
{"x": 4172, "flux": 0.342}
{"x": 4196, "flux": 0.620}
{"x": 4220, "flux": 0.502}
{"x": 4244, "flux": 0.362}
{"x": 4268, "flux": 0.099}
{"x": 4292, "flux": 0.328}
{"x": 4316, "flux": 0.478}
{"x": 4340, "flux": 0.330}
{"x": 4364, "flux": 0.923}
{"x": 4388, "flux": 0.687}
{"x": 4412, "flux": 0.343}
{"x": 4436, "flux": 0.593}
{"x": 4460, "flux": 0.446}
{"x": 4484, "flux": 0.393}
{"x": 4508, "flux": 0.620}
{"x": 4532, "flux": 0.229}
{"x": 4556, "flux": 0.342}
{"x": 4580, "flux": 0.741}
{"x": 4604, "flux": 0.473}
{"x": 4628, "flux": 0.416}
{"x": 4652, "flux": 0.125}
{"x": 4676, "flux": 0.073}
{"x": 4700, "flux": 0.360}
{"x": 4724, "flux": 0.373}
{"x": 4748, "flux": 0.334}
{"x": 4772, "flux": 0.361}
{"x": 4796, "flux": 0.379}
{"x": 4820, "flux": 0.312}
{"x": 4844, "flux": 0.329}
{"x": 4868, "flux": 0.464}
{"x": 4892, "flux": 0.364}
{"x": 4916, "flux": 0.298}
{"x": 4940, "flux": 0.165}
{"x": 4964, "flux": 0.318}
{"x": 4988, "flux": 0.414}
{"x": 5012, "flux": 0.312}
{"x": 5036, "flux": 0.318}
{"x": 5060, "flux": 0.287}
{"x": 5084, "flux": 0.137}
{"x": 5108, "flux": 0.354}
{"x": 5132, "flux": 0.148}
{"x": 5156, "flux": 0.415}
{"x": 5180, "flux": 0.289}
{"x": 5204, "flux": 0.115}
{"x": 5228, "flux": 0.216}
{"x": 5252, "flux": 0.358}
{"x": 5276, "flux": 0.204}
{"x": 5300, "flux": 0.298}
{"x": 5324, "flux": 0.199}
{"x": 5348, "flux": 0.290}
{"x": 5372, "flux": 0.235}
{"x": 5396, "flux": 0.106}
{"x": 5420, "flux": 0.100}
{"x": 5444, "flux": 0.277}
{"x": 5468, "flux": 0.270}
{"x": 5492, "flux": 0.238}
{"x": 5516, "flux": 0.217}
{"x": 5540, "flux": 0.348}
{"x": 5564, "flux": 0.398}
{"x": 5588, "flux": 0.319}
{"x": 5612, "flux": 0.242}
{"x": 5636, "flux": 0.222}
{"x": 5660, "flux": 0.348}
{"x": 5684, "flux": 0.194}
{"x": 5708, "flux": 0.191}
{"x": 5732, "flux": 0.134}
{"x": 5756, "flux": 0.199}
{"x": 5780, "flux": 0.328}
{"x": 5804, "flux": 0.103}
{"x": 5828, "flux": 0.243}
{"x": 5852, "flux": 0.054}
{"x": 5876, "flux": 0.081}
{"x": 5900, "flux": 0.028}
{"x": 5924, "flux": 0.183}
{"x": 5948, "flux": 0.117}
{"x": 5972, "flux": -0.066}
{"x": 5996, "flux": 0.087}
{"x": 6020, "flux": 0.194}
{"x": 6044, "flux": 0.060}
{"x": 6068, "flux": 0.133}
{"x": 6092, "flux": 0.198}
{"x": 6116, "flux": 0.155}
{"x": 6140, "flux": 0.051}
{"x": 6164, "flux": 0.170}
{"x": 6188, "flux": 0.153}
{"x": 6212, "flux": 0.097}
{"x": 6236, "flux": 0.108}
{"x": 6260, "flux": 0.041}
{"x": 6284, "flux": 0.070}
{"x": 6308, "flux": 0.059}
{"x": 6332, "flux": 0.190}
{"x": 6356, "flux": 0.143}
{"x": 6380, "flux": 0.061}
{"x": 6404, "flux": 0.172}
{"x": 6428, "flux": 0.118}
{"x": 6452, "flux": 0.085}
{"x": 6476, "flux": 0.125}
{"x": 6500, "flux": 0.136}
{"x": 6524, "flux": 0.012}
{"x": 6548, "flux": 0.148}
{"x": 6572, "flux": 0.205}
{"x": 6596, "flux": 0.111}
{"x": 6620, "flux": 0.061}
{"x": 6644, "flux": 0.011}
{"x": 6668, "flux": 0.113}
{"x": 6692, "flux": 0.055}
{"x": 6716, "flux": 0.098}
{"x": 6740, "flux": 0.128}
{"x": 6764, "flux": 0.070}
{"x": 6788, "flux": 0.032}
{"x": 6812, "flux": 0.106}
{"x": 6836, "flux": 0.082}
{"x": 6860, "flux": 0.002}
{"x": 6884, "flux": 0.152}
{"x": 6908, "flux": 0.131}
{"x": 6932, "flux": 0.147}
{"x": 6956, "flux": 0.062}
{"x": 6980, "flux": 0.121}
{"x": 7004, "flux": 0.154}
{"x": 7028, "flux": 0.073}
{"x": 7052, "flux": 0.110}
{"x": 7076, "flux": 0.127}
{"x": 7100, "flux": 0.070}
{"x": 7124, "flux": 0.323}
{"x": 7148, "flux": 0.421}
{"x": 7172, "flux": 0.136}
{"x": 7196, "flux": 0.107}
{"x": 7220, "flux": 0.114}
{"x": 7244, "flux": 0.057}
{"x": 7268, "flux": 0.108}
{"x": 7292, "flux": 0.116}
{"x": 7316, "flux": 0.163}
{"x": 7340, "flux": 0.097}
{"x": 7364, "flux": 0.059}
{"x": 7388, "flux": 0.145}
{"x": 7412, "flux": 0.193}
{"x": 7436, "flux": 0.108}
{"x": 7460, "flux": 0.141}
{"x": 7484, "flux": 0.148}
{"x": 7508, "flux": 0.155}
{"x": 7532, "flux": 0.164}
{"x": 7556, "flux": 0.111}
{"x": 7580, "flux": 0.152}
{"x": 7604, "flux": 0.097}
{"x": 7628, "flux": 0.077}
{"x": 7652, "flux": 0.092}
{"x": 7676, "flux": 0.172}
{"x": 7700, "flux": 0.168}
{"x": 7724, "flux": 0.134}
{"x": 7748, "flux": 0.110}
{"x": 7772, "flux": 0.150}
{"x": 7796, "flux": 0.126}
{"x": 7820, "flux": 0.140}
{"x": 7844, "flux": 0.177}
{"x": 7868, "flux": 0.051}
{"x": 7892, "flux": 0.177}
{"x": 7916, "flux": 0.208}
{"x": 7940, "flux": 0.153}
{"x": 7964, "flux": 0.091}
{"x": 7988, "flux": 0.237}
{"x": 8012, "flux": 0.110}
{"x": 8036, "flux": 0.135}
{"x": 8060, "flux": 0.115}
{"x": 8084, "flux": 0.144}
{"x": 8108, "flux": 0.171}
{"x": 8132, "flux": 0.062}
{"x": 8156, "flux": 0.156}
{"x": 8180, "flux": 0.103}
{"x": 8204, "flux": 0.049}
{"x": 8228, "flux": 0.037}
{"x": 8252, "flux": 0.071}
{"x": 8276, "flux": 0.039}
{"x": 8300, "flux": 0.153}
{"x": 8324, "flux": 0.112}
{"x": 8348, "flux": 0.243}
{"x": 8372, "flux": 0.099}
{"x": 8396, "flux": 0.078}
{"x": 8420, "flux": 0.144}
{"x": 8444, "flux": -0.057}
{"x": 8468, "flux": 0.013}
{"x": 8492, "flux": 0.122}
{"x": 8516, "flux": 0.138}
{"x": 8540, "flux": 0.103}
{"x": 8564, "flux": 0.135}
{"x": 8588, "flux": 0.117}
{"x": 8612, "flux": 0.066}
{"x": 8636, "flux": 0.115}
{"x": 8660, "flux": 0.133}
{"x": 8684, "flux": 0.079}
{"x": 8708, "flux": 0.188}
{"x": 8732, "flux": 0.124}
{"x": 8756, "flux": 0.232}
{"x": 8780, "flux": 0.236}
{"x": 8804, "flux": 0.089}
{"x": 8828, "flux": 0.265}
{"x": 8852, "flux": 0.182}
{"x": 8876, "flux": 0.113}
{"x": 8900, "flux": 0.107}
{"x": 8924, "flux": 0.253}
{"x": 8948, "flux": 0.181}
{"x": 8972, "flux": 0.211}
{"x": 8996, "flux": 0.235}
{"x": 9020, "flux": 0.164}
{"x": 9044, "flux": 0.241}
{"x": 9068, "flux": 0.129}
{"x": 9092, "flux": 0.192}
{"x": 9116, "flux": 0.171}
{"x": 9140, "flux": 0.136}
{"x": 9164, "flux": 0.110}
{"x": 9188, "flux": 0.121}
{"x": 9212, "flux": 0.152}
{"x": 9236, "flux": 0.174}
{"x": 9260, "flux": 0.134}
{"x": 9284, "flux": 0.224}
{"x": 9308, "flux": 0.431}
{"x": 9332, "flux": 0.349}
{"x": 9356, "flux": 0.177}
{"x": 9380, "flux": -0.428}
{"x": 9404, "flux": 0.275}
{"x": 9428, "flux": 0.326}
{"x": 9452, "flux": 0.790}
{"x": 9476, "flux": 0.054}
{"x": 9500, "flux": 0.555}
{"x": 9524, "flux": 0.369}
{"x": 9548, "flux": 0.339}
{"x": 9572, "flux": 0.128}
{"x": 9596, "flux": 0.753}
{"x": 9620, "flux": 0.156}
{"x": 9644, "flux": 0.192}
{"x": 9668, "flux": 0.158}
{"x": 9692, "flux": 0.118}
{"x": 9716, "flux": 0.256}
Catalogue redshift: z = 0.91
